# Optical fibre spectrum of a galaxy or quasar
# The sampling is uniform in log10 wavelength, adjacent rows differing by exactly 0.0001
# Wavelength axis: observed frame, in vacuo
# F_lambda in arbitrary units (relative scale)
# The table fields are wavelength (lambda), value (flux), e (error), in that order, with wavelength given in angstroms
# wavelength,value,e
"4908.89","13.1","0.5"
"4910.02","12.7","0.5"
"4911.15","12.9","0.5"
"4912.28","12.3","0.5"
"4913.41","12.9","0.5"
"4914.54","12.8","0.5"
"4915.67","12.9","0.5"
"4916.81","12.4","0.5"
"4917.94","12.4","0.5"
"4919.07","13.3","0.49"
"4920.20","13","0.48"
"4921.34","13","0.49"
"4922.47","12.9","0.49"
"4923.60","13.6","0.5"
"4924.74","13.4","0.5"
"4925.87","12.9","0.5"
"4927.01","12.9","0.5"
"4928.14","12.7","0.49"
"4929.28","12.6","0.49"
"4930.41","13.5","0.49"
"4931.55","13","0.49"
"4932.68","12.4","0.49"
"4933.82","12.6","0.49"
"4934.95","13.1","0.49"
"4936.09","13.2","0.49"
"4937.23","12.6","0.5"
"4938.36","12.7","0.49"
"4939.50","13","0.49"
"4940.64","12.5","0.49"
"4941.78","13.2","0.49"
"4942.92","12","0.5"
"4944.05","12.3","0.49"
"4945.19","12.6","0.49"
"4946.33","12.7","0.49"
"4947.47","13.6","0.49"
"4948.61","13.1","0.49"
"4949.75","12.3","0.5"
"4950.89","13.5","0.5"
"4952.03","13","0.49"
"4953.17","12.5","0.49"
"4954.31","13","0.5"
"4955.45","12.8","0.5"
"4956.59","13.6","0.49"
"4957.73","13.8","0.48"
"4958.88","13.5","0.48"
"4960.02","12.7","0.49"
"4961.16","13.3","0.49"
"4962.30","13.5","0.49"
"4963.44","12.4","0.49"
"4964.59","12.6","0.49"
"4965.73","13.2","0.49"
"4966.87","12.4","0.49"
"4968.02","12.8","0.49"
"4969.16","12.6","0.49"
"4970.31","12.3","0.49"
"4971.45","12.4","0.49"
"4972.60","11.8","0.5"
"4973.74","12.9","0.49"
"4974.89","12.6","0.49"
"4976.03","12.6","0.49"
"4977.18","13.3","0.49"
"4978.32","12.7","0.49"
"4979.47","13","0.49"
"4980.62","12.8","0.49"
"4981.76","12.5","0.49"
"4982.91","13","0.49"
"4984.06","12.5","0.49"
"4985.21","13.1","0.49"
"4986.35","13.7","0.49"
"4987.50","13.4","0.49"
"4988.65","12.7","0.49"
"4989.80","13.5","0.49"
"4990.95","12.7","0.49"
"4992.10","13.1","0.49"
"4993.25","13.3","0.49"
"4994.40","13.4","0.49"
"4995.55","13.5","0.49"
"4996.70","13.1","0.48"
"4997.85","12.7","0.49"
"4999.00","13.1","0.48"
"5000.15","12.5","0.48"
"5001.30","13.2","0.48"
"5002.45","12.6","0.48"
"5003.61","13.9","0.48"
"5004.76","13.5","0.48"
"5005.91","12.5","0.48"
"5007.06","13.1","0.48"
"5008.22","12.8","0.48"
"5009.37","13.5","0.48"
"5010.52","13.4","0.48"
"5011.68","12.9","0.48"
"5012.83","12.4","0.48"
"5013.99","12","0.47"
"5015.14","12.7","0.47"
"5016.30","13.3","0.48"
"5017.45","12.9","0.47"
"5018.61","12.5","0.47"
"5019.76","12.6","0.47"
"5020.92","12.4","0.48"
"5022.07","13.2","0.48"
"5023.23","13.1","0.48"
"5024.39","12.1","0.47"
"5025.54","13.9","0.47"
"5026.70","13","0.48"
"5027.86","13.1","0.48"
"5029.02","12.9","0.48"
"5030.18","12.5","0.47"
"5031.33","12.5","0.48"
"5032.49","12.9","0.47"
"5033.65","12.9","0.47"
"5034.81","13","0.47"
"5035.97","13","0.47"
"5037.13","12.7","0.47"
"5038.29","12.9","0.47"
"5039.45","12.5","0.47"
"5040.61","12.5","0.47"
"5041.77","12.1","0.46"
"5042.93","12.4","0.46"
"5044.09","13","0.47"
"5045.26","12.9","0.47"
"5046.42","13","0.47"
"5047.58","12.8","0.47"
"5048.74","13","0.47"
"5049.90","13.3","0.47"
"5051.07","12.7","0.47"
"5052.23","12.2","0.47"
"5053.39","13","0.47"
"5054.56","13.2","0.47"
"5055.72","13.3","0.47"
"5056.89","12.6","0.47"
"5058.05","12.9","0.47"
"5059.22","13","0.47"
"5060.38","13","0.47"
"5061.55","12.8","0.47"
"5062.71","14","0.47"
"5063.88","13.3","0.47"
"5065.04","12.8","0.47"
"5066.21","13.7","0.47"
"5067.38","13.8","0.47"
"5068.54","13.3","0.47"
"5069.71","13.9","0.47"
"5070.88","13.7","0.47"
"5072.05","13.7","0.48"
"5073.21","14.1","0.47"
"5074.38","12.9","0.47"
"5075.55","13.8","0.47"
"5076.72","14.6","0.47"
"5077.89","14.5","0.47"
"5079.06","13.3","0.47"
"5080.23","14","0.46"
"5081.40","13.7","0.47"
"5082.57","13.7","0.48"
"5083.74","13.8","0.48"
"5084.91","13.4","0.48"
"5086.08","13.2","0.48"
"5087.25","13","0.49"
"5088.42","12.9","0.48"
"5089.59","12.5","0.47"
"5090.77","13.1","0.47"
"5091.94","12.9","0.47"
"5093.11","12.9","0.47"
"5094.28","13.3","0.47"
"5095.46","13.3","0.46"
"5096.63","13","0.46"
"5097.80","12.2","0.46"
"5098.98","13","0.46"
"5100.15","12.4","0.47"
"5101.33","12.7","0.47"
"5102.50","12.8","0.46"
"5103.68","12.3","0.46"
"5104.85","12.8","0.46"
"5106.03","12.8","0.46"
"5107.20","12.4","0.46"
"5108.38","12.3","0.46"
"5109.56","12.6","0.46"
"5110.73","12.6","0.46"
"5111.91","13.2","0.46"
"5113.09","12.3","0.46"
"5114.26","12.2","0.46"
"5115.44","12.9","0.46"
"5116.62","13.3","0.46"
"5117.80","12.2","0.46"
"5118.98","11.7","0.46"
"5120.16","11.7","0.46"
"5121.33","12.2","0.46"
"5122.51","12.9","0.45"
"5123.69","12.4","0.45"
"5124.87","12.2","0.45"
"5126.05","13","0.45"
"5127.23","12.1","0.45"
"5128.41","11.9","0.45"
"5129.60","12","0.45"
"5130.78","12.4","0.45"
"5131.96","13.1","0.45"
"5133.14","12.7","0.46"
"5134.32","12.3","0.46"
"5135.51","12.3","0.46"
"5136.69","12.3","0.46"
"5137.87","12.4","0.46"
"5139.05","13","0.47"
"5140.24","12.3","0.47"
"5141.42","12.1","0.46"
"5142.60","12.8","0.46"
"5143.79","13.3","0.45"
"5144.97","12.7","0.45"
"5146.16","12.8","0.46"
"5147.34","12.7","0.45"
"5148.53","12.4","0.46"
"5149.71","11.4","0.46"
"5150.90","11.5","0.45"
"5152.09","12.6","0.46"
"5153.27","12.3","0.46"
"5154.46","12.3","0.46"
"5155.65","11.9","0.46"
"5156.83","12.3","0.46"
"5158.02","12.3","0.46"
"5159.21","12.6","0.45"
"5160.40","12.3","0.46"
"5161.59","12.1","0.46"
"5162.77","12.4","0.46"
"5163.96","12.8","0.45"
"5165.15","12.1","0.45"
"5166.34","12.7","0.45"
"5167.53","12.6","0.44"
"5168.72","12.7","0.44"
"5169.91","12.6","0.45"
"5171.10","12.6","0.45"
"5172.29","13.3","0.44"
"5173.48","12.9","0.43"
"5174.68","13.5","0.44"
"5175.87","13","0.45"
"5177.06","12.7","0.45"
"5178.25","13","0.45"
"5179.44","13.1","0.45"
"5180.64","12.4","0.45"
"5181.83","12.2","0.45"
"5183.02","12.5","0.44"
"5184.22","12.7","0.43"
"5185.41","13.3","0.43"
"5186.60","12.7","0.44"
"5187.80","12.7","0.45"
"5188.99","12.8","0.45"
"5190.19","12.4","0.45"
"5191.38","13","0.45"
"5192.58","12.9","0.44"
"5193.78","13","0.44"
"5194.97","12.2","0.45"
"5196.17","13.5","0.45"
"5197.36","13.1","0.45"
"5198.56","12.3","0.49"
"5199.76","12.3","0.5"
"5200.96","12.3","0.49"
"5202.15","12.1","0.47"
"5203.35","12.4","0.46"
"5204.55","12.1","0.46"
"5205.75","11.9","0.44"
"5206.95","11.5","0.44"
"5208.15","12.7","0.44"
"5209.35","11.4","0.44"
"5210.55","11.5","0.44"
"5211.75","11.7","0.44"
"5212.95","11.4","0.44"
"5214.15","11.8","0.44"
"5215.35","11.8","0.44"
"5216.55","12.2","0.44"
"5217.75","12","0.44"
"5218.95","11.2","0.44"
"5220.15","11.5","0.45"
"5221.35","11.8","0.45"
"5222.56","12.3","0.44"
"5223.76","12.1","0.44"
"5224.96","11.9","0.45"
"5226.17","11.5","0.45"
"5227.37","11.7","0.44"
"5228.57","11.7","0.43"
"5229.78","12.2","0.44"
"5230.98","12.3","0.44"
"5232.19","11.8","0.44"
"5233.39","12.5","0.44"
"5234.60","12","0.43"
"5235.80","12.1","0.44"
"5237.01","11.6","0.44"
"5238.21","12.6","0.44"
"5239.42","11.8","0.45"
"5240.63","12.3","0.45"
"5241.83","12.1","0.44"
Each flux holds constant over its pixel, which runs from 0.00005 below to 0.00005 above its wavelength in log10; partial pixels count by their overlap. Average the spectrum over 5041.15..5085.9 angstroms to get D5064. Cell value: 13.3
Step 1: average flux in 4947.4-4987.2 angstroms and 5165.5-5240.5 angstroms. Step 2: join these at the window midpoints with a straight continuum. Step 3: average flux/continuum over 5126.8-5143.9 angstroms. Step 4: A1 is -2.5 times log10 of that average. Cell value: 0.004 mag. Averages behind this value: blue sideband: 12.9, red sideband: 12.3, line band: 12.4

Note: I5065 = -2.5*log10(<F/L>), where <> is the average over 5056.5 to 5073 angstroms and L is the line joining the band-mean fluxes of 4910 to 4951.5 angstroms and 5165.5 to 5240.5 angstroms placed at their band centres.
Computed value -0.064 mag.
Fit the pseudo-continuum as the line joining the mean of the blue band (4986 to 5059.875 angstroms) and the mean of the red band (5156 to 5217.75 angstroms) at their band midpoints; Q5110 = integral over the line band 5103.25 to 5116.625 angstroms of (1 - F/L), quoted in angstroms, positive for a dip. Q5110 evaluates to 0.1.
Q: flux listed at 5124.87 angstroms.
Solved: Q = 12.2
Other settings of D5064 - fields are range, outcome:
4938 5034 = 12.9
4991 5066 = 12.9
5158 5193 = 12.7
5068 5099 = 13.4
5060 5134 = 13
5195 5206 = 12.4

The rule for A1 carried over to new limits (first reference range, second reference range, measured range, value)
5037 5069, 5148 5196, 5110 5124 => 0.02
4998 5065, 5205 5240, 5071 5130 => -0.03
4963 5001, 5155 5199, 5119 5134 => 0.03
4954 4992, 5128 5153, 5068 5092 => -0.08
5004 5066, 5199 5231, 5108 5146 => -0.01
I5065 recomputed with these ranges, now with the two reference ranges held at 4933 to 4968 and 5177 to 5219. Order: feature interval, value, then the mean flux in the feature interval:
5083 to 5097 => -0.044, 13.1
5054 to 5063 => -0.034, 13.1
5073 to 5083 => -0.099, 13.8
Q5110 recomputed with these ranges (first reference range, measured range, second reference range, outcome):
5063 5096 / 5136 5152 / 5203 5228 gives 0.3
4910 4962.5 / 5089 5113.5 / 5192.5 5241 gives -0.6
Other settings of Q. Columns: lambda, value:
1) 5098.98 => 13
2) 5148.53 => 12.4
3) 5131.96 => 13.1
